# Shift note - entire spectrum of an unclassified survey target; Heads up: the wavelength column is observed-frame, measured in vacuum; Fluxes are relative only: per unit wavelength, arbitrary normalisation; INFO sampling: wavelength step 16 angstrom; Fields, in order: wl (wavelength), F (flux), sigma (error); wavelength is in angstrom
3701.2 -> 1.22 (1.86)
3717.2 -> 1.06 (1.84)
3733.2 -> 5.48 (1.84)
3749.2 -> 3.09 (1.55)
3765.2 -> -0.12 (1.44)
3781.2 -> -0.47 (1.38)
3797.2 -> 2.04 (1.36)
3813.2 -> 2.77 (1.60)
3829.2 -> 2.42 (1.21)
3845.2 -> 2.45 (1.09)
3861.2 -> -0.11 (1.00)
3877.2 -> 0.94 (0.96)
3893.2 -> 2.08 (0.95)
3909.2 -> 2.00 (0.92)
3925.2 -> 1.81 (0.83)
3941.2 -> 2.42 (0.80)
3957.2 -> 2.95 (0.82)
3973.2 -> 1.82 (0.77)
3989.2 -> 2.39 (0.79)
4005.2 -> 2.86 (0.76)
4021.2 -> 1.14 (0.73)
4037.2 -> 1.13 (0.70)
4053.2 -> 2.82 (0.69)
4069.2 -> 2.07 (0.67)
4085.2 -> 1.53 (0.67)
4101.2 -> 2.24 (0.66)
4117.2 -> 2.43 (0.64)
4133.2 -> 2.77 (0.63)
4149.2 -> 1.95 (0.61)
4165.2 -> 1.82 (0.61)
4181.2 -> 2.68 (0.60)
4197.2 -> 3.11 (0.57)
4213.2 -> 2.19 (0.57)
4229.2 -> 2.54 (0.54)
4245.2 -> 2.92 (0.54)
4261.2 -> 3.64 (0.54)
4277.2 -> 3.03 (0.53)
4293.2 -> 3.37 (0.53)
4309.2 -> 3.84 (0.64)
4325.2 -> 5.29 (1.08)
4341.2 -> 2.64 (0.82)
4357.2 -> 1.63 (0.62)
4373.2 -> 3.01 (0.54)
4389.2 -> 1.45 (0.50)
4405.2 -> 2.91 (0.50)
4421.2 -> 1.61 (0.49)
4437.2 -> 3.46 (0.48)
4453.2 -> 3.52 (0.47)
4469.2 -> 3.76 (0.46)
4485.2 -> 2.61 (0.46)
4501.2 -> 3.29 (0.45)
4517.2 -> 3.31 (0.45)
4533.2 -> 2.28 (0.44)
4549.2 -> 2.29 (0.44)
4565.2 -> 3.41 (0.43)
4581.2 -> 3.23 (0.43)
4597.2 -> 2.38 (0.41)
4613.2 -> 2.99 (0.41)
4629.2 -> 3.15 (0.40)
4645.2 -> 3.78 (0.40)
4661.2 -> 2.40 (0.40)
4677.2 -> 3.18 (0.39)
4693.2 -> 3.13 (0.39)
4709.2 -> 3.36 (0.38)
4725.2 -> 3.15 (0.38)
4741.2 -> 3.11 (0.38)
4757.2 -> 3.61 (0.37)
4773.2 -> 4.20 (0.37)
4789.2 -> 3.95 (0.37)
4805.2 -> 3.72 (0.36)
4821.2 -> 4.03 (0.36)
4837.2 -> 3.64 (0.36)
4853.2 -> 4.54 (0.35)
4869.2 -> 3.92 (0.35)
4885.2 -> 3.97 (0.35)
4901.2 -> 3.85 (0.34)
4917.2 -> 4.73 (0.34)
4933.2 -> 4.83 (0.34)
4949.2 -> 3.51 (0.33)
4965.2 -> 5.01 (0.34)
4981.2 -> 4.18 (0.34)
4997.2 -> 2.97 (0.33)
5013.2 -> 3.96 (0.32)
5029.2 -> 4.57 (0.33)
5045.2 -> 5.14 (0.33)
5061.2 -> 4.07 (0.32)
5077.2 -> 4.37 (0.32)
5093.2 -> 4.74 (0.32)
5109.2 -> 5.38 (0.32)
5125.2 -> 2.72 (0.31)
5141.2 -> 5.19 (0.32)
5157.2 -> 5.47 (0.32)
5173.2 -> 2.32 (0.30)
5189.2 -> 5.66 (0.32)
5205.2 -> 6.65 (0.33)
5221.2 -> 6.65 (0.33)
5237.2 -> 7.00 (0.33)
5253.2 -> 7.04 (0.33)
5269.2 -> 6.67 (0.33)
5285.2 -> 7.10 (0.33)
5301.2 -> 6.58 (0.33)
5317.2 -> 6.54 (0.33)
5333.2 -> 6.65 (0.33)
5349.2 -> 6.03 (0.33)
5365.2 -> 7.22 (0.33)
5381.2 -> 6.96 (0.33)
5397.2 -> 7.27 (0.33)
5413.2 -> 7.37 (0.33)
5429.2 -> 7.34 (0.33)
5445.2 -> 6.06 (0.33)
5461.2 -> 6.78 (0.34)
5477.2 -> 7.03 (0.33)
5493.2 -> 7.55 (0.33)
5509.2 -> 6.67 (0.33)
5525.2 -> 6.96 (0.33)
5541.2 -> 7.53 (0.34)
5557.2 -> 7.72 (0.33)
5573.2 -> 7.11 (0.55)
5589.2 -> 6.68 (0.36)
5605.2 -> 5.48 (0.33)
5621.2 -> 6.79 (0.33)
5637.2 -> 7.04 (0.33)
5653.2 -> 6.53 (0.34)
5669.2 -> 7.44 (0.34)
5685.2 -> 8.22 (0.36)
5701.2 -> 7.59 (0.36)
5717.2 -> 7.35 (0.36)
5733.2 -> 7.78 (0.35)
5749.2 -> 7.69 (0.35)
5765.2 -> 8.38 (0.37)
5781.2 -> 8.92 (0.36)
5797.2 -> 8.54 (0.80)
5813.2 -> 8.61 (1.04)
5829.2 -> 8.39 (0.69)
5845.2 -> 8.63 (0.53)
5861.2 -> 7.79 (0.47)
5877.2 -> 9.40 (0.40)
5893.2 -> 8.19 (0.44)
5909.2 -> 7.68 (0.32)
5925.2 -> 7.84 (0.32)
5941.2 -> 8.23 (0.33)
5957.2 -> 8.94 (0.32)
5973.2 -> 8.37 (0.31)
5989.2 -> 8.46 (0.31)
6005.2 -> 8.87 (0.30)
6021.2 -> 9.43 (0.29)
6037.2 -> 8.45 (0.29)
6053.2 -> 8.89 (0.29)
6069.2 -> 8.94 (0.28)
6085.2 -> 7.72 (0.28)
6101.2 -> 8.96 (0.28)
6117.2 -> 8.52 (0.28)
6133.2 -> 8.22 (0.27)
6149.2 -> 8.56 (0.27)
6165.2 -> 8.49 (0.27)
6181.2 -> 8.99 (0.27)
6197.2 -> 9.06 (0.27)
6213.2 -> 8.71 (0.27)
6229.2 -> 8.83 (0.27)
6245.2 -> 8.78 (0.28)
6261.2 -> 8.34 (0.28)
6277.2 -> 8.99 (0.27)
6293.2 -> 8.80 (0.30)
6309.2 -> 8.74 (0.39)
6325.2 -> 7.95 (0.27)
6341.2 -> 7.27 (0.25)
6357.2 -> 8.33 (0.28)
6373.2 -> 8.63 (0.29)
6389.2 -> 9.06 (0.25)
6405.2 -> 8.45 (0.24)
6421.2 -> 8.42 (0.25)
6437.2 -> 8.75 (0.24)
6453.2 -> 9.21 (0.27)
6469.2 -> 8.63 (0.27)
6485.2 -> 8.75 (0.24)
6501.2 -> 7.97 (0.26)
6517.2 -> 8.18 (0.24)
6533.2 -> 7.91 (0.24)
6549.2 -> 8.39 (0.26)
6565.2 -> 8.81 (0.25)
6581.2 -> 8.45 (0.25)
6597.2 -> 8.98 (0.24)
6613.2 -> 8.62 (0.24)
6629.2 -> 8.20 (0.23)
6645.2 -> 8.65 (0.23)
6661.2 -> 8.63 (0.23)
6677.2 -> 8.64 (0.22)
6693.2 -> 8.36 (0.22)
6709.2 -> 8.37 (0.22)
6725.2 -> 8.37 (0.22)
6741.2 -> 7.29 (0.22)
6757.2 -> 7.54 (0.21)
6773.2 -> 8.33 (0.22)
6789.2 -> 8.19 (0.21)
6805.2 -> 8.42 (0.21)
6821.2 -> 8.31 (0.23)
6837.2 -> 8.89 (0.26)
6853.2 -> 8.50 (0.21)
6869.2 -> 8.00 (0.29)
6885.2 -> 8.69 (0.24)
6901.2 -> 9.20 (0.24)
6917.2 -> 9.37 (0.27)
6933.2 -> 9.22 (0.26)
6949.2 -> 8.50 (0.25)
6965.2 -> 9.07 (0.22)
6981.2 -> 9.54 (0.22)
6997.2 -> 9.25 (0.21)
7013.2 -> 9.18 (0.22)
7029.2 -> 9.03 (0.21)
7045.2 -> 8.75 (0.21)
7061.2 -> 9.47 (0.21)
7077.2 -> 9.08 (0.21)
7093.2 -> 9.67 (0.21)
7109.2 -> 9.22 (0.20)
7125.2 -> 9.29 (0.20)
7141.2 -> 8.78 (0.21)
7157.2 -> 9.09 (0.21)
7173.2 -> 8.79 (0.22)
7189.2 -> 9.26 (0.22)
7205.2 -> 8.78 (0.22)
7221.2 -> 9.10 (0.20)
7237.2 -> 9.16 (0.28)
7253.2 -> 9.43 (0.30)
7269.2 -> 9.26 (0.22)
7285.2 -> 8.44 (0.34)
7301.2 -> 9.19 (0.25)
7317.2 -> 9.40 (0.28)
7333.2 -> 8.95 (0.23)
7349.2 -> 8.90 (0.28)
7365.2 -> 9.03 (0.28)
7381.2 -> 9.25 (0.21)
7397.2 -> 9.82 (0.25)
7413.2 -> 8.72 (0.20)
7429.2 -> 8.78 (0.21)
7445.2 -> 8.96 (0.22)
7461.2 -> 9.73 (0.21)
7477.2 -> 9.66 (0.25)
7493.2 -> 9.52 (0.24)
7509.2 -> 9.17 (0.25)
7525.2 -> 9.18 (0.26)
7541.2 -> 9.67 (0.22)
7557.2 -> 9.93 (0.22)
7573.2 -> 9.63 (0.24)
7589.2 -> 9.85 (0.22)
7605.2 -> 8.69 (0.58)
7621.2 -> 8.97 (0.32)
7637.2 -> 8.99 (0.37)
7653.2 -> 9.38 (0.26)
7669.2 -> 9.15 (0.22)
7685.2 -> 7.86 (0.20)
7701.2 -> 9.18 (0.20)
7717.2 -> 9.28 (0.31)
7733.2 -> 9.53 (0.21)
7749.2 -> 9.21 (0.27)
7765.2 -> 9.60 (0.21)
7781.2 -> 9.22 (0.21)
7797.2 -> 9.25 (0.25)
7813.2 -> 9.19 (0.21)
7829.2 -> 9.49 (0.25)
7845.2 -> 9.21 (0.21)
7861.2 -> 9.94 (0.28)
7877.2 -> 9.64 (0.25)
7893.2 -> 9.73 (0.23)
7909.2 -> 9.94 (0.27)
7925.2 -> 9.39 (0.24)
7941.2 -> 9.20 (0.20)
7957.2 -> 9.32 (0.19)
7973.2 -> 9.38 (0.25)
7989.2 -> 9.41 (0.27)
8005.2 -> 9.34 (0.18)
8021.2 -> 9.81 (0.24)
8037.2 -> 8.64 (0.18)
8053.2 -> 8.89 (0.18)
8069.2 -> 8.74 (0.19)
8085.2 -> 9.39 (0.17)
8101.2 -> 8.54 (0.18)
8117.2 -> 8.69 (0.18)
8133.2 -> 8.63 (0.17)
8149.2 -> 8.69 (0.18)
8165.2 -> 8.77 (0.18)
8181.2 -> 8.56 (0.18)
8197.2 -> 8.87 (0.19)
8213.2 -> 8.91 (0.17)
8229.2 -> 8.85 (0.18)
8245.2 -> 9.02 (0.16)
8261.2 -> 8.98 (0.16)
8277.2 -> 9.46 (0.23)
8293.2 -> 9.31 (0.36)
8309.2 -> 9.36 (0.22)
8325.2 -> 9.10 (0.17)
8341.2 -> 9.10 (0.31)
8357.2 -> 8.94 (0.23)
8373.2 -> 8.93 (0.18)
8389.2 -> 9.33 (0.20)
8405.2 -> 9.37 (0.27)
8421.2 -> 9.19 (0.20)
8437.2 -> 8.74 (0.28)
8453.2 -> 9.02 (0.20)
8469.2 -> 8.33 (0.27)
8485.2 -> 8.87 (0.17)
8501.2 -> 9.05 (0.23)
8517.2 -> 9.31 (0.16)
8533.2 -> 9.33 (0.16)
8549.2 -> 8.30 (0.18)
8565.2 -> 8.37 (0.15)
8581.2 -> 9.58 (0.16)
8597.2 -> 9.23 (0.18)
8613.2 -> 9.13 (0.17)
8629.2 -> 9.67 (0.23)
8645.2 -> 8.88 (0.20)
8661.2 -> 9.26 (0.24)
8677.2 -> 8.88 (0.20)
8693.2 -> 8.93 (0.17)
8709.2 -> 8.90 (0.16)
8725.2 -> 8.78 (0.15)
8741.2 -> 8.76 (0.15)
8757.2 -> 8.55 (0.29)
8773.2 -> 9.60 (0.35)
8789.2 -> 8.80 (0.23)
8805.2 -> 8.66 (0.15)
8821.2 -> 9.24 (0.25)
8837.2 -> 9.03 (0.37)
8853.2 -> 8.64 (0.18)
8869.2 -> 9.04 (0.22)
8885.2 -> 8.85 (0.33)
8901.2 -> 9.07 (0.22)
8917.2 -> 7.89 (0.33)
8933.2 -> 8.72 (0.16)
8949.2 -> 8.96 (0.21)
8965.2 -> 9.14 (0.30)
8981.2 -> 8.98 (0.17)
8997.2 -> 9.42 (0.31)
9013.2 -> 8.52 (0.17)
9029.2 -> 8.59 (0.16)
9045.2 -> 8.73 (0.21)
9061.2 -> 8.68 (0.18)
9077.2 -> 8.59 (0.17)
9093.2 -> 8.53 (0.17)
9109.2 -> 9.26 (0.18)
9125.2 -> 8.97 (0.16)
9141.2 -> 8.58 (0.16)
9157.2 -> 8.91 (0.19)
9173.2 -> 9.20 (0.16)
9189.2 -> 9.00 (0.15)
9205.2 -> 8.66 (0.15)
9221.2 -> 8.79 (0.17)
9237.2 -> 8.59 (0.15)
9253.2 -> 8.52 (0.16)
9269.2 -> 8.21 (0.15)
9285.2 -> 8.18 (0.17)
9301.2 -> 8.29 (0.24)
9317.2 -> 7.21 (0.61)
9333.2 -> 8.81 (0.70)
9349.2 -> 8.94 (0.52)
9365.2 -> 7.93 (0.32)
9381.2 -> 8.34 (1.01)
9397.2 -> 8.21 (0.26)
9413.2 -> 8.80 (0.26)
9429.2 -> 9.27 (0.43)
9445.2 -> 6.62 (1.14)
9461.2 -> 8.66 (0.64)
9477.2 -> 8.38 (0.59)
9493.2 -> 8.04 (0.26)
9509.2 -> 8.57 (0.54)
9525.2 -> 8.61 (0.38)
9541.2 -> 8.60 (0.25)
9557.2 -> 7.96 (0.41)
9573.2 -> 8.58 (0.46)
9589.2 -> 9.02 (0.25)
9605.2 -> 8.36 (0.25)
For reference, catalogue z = 0.303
